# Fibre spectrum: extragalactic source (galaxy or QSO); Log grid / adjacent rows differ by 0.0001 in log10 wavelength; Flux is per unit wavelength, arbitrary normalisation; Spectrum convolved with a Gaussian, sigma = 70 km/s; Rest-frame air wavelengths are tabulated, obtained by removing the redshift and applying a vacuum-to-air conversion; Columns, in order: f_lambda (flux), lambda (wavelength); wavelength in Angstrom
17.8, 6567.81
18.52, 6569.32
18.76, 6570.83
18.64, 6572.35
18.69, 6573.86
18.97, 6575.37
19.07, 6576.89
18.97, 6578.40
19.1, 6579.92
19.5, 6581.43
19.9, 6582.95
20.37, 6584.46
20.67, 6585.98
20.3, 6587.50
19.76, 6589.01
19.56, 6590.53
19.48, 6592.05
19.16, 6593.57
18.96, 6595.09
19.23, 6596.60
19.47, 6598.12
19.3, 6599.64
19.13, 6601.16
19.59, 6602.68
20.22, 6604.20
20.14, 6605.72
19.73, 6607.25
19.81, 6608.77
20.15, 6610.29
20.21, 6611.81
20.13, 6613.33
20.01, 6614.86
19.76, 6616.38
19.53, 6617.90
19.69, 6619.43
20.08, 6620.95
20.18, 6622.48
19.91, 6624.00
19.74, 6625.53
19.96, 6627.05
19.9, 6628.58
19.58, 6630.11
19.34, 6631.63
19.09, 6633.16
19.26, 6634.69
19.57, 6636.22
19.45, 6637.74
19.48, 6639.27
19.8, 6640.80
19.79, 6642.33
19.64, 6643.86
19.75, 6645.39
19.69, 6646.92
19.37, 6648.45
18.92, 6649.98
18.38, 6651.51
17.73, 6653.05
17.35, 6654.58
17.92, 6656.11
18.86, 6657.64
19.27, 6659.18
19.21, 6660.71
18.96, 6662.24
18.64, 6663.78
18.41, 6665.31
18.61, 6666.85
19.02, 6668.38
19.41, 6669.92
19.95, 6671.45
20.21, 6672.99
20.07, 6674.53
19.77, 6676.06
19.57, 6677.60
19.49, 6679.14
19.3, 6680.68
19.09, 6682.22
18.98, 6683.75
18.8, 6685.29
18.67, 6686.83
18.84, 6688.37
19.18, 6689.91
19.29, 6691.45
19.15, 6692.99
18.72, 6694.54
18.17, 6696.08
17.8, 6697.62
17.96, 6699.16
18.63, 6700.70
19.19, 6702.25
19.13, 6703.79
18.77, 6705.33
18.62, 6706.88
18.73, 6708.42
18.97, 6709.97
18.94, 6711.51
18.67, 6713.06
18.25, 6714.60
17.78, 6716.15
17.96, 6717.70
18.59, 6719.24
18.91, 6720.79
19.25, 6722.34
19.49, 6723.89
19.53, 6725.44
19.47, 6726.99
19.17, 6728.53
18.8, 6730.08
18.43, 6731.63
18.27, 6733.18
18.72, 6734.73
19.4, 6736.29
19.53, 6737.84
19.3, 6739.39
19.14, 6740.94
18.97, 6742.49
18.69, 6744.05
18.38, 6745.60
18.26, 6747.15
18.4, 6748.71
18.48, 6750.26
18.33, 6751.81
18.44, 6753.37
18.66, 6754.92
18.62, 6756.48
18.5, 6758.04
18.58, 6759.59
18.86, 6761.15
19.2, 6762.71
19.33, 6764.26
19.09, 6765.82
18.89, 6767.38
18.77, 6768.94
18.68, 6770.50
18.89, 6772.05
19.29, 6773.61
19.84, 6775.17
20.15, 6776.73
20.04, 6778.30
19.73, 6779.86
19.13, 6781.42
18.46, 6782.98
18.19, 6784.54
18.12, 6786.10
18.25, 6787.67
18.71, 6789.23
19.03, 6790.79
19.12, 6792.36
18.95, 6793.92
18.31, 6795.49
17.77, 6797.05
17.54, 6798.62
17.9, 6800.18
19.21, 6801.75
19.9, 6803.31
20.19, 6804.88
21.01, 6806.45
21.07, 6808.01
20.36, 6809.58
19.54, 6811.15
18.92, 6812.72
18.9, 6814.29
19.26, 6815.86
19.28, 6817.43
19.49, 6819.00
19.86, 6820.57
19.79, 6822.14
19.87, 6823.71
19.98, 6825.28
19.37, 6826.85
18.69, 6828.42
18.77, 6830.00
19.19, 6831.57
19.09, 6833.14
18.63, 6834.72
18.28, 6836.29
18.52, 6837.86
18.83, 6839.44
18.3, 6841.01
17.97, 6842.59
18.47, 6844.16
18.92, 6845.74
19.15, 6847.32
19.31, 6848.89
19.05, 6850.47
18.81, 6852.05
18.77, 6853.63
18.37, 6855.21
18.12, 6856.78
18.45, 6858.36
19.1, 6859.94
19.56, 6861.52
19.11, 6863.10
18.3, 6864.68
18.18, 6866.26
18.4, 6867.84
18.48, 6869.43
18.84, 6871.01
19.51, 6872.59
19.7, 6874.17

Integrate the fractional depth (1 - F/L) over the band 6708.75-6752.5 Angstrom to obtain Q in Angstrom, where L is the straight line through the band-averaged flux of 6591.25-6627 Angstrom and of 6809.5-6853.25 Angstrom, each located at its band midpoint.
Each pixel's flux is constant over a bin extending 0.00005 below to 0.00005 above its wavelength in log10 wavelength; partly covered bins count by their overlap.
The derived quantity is 1.3 Angstrom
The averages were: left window 19.7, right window 19.1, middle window 18.8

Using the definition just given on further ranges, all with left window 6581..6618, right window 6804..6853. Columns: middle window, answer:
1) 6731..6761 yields 1.1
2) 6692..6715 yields 1.0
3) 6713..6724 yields 0.5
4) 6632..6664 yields 1.0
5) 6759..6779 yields 0.2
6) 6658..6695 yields 0.8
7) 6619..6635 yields 0.0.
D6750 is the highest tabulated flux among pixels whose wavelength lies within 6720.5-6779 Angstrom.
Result 20.15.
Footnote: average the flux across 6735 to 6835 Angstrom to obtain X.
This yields 19.1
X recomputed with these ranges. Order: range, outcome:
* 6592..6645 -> 19.7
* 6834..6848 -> 18.6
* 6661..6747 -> 18.9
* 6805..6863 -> 19.2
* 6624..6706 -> 19.1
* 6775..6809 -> 19.1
